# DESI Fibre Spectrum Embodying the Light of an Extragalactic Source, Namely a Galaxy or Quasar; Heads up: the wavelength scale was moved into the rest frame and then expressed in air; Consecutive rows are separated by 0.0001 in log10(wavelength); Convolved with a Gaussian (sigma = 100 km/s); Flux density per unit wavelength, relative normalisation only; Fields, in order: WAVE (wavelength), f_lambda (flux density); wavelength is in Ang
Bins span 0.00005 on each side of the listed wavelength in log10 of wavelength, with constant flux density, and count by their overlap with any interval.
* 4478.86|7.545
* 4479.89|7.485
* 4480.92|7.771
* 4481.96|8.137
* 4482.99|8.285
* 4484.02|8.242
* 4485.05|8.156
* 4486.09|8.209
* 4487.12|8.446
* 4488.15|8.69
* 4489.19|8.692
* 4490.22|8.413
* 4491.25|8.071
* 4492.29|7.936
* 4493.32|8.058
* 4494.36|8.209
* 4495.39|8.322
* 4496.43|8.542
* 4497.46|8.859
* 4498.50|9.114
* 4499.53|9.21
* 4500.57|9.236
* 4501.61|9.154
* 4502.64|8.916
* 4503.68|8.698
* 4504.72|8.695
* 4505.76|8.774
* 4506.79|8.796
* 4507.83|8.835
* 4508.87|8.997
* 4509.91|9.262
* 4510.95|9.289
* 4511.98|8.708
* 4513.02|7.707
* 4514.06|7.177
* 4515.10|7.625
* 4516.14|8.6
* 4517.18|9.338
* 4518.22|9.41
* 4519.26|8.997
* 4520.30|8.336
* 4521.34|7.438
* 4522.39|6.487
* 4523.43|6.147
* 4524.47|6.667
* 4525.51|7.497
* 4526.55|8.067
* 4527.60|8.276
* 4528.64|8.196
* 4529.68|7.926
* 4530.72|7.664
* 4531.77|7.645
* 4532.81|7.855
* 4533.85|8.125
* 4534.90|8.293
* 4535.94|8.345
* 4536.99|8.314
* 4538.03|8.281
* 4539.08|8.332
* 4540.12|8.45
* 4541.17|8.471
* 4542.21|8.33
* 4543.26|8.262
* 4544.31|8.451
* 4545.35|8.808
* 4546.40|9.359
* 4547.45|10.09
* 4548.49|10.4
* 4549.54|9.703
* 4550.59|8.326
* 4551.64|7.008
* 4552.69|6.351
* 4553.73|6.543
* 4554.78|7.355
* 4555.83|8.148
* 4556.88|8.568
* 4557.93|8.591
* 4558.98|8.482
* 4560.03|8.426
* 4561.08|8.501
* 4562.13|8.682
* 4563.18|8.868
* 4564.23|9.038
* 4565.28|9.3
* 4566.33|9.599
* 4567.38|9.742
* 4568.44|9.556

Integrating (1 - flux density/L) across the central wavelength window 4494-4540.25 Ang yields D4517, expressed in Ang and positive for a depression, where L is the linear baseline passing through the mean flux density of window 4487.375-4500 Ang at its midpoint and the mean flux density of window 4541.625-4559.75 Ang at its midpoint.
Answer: 0.8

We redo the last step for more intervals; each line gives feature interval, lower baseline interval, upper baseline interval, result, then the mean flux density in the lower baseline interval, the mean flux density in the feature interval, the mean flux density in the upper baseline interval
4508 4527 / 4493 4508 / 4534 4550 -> 1.43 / 8.77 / 8.11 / 8.77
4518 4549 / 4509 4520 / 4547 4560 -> 0.87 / 8.62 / 8.22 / 8.29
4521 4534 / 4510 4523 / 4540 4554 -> 1.30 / 8.28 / 7.52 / 8.5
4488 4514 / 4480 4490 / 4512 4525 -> -1.92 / 8.26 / 8.66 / 7.86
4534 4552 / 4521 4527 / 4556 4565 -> -1.82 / 7.03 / 8.66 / 8.64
